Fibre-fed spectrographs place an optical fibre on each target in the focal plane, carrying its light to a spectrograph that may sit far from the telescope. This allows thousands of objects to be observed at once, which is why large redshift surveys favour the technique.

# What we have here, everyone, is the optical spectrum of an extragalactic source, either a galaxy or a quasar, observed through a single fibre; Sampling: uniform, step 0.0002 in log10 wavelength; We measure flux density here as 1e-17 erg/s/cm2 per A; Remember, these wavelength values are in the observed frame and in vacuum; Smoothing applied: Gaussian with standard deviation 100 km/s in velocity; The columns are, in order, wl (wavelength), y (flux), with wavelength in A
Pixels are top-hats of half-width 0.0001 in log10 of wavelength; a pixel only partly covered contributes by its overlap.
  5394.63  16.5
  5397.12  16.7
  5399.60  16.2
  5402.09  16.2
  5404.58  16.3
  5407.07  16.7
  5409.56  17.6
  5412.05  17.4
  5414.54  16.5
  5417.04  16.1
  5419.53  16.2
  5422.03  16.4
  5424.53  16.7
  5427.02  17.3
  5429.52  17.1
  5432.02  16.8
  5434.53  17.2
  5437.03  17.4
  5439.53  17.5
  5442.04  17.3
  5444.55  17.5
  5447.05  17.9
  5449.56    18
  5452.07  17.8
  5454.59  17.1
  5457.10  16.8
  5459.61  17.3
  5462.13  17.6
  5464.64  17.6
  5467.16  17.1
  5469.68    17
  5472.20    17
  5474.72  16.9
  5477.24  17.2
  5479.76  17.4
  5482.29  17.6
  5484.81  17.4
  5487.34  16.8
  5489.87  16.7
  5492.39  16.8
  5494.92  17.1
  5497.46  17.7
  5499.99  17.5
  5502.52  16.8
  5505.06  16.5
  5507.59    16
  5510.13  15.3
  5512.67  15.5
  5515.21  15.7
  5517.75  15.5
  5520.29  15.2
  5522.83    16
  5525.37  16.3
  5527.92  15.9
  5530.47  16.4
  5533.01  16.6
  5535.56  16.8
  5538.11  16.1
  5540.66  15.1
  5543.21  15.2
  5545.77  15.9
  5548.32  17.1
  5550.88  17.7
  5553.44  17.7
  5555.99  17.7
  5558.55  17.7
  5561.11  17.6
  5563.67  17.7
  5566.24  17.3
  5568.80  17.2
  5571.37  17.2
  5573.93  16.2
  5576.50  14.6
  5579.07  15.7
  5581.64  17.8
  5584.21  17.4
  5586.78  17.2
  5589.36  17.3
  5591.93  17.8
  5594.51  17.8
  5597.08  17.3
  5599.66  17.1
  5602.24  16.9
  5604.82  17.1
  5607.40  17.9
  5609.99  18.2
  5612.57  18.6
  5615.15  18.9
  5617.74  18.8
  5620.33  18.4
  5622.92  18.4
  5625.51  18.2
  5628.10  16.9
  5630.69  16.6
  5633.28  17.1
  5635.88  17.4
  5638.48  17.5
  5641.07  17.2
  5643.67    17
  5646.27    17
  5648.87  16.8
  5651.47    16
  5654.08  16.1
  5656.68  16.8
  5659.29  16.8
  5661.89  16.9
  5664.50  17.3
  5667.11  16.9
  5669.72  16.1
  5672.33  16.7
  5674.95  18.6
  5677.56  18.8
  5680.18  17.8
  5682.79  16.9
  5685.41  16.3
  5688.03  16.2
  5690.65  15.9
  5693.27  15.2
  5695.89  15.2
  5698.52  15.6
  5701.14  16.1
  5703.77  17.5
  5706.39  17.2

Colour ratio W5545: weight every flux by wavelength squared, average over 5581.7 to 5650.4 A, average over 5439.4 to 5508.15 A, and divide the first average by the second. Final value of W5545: 1.07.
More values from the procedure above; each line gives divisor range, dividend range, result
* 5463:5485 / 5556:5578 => 1.02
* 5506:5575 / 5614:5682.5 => 1.09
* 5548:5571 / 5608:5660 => 1.02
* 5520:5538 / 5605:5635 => 1.14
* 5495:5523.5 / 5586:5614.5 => 1.12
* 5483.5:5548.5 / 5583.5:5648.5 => 1.12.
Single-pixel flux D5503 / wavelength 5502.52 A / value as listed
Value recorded 16.8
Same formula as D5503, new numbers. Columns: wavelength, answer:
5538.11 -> 16.1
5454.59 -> 17.1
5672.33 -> 16.7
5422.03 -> 16.4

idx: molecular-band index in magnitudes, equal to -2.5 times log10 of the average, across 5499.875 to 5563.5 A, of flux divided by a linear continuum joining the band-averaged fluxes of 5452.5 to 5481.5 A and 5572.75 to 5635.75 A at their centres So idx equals 0.06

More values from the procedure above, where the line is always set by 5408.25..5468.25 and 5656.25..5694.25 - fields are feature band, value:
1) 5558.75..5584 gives 0.01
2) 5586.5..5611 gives -0.03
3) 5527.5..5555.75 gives 0.04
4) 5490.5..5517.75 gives 0.04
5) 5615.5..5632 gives -0.06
